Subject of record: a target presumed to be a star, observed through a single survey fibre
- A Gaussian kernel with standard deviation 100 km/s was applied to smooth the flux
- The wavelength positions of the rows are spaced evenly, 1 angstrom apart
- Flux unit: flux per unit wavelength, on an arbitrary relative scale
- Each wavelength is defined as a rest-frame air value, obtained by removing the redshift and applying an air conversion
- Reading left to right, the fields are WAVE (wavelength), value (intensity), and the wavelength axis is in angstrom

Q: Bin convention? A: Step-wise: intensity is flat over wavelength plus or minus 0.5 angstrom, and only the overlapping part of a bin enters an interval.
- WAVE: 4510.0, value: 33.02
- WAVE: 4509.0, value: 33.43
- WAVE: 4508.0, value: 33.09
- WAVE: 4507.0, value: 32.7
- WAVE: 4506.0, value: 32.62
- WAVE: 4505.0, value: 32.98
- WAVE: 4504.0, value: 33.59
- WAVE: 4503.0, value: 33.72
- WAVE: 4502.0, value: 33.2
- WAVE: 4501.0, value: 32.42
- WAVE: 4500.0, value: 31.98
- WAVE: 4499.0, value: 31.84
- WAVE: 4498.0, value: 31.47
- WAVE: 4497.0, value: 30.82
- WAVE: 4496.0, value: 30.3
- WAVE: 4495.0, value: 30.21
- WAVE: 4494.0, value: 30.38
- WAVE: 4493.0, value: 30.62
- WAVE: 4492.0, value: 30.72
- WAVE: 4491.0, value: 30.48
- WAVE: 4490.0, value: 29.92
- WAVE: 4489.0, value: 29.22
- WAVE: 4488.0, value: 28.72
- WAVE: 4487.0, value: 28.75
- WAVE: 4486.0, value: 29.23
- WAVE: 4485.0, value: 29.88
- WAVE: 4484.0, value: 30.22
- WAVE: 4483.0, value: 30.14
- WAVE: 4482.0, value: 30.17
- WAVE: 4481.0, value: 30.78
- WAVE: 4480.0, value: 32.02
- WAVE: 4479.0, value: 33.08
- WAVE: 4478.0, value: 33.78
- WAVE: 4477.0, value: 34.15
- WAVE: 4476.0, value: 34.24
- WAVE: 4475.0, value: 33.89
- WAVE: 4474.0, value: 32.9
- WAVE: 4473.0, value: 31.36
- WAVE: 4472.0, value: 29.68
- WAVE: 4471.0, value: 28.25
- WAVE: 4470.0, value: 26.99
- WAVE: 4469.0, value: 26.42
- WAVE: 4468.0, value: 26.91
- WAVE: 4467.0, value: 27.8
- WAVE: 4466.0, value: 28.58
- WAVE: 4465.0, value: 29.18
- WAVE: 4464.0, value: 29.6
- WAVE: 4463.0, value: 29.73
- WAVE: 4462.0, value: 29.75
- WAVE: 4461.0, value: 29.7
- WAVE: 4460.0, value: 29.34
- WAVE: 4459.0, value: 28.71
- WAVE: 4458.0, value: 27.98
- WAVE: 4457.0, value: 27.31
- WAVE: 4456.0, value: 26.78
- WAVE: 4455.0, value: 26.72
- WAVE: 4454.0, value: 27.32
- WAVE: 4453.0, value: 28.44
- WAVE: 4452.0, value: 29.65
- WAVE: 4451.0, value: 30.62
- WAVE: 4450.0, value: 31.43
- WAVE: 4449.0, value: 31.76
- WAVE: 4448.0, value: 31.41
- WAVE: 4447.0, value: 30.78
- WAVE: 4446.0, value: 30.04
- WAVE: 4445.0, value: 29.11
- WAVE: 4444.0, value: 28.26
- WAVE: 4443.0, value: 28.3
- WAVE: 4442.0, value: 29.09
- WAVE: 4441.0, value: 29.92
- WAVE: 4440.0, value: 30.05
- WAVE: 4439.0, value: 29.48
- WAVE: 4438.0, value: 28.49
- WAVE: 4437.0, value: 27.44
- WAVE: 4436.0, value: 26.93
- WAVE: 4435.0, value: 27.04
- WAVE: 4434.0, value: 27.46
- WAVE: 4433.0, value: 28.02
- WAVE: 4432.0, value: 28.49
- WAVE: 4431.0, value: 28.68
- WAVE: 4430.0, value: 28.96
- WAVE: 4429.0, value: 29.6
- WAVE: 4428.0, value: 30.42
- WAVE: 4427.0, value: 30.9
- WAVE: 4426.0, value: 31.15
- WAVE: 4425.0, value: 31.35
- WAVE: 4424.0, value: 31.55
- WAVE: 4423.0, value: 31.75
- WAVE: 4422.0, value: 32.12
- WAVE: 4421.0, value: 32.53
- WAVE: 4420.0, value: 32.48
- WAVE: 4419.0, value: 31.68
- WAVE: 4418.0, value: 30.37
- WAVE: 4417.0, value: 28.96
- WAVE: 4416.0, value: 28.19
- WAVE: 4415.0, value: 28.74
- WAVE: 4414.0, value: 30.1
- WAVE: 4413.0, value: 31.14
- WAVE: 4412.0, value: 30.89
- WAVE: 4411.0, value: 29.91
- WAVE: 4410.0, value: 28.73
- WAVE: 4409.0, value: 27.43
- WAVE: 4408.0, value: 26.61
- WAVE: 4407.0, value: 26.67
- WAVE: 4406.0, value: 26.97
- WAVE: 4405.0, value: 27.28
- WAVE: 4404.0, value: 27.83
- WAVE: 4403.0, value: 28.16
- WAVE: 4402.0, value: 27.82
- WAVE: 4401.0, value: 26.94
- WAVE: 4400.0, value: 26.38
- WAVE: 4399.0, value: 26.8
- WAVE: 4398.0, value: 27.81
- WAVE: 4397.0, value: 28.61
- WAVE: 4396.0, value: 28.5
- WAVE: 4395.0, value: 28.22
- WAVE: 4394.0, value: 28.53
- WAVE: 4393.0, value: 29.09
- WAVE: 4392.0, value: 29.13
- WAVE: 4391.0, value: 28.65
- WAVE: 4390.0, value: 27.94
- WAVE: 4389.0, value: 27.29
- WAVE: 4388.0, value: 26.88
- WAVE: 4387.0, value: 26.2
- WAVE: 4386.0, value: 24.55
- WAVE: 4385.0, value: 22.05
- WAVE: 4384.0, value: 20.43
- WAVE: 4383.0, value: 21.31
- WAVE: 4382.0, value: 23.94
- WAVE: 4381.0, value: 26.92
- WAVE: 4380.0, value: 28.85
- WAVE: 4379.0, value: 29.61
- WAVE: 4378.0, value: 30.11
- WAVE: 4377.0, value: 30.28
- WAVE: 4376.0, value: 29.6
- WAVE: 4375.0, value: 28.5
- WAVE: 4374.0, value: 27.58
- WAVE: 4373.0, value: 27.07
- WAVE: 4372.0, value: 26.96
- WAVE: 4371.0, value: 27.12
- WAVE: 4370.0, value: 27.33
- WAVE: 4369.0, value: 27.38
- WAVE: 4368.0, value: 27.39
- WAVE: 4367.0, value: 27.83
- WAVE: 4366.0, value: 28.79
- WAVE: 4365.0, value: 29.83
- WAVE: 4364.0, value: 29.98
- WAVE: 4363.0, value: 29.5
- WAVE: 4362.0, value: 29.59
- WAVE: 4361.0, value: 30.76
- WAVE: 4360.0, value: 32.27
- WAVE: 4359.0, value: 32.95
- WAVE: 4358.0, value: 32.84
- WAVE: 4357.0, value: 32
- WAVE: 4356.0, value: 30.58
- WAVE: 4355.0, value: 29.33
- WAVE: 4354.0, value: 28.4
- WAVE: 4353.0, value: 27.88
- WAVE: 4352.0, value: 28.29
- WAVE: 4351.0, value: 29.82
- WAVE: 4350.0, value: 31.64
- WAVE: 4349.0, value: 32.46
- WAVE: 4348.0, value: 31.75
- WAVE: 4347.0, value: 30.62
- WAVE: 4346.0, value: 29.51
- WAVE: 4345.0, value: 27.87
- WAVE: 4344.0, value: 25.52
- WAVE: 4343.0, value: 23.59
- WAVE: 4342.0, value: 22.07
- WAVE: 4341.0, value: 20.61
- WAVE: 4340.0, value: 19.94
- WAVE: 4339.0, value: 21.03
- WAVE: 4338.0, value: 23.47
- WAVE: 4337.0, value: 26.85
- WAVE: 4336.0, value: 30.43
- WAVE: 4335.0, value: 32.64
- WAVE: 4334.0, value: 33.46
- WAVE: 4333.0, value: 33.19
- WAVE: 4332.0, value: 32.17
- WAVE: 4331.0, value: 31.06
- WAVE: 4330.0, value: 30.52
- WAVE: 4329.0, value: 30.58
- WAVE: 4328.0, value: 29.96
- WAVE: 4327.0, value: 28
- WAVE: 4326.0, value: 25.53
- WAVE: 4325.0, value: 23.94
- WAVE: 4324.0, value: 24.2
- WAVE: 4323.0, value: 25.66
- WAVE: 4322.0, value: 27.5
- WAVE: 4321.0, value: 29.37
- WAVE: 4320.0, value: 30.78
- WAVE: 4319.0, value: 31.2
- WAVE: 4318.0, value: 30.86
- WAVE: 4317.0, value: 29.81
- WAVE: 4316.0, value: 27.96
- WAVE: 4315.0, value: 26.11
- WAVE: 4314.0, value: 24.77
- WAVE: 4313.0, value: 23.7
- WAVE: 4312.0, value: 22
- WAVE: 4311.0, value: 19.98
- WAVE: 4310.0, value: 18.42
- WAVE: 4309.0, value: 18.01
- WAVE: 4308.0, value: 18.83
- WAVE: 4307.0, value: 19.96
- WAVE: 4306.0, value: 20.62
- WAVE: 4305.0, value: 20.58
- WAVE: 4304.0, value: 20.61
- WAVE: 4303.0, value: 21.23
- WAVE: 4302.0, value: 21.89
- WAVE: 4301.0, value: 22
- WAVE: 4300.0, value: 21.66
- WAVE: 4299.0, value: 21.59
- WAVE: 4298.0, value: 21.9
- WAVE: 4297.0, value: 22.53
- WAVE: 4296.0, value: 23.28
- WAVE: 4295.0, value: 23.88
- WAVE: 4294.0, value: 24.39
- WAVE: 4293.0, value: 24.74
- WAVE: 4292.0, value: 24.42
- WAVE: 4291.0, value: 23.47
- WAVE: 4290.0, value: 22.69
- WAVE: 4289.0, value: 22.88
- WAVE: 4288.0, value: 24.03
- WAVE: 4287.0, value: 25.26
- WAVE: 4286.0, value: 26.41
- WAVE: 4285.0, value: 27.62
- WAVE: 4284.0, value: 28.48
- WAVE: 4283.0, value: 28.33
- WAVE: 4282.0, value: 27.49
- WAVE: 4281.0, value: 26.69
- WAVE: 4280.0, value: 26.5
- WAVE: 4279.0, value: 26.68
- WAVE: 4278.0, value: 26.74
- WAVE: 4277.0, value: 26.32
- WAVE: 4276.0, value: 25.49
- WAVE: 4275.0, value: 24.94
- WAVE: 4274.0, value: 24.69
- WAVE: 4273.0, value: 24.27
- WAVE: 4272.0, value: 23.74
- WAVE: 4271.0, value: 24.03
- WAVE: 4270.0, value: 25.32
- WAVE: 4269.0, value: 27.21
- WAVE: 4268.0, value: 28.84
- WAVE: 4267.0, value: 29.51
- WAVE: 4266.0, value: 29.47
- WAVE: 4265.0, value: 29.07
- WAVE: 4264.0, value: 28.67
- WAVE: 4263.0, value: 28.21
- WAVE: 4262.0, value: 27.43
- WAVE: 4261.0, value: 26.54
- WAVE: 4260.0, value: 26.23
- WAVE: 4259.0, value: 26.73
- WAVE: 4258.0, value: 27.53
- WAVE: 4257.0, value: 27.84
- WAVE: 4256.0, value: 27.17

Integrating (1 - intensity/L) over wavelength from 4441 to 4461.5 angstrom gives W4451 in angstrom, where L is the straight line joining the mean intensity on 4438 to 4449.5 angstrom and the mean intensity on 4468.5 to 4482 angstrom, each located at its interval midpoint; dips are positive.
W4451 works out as 0.7 angstrom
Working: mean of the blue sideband 29.8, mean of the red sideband 31.3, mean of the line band 29.2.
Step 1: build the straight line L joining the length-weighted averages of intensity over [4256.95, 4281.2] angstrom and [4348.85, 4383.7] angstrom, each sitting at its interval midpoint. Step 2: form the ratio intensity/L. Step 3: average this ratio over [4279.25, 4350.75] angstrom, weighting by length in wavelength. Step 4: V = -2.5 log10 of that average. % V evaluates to 0.085 mag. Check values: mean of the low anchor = 26.7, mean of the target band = 25.7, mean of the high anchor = 28.9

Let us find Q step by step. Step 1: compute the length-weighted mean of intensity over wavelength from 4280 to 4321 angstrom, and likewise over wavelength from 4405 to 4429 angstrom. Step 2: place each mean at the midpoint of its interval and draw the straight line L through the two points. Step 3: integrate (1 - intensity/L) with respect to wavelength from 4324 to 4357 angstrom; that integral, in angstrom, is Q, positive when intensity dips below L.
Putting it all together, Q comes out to -2.6 angstrom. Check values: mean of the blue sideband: 24.1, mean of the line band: 28.2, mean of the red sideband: 30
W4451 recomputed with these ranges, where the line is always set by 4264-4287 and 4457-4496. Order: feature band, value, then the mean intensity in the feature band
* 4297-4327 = 3.8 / 23.9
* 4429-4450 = 0.3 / 29.1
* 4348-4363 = -1.4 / 30.6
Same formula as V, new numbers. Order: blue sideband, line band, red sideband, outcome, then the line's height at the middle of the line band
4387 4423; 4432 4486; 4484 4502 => 0.009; 29.8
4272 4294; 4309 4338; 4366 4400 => -0.056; 26.2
